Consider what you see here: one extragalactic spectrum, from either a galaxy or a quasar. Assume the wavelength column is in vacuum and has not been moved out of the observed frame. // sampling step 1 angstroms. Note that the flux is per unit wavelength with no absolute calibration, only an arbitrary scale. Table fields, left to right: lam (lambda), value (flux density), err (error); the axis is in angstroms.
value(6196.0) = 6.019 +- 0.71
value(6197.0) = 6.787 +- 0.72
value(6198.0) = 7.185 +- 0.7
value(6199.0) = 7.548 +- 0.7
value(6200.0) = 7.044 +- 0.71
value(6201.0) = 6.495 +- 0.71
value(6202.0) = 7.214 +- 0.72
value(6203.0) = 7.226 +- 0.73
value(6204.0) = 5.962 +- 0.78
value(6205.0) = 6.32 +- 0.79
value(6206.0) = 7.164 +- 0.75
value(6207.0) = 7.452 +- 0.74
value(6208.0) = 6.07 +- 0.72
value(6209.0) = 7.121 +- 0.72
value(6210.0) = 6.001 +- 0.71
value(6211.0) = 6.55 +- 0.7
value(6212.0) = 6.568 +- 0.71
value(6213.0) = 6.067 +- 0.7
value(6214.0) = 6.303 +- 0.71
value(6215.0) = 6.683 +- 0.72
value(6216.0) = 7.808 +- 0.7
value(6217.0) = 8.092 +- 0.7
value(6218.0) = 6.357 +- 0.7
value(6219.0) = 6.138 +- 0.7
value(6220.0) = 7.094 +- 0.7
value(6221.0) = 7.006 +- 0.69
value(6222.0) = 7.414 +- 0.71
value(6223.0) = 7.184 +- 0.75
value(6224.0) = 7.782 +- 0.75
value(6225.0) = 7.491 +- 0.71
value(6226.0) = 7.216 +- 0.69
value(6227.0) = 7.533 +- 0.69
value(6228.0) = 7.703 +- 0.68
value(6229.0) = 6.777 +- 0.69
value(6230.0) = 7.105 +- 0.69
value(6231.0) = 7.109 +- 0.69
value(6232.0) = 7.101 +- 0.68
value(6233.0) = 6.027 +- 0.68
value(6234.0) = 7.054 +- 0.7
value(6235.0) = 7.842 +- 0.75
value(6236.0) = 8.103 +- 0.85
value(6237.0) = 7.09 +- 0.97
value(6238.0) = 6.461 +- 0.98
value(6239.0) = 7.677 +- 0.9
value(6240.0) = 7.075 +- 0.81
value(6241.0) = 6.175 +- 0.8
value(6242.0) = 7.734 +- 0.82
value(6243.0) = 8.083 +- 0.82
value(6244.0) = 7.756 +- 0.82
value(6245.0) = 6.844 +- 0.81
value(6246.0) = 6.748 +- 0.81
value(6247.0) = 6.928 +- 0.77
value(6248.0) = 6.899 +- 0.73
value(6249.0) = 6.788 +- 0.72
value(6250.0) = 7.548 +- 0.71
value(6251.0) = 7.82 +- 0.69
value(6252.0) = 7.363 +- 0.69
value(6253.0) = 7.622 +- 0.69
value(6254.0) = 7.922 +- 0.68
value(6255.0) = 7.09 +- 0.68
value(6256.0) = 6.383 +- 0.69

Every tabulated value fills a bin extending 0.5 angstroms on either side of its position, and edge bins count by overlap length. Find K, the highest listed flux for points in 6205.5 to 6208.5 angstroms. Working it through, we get 7.452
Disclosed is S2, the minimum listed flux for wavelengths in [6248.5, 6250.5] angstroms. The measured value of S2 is 6.788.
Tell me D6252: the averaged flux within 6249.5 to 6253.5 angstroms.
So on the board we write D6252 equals 7.59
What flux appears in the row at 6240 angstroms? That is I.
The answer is 7.075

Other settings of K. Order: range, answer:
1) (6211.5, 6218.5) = 8.092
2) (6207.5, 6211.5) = 7.121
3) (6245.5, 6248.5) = 6.928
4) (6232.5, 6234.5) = 7.054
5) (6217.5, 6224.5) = 7.782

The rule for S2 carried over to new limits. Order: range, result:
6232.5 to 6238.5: 6.027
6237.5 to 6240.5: 6.461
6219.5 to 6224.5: 7.006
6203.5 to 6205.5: 5.962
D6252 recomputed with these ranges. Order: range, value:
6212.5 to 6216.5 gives 6.72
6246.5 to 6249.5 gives 6.87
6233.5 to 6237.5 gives 7.52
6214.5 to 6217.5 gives 7.53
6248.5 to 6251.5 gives 7.39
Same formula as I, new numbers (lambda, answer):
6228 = 7.703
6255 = 7.09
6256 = 6.383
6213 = 6.067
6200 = 7.044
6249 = 6.788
